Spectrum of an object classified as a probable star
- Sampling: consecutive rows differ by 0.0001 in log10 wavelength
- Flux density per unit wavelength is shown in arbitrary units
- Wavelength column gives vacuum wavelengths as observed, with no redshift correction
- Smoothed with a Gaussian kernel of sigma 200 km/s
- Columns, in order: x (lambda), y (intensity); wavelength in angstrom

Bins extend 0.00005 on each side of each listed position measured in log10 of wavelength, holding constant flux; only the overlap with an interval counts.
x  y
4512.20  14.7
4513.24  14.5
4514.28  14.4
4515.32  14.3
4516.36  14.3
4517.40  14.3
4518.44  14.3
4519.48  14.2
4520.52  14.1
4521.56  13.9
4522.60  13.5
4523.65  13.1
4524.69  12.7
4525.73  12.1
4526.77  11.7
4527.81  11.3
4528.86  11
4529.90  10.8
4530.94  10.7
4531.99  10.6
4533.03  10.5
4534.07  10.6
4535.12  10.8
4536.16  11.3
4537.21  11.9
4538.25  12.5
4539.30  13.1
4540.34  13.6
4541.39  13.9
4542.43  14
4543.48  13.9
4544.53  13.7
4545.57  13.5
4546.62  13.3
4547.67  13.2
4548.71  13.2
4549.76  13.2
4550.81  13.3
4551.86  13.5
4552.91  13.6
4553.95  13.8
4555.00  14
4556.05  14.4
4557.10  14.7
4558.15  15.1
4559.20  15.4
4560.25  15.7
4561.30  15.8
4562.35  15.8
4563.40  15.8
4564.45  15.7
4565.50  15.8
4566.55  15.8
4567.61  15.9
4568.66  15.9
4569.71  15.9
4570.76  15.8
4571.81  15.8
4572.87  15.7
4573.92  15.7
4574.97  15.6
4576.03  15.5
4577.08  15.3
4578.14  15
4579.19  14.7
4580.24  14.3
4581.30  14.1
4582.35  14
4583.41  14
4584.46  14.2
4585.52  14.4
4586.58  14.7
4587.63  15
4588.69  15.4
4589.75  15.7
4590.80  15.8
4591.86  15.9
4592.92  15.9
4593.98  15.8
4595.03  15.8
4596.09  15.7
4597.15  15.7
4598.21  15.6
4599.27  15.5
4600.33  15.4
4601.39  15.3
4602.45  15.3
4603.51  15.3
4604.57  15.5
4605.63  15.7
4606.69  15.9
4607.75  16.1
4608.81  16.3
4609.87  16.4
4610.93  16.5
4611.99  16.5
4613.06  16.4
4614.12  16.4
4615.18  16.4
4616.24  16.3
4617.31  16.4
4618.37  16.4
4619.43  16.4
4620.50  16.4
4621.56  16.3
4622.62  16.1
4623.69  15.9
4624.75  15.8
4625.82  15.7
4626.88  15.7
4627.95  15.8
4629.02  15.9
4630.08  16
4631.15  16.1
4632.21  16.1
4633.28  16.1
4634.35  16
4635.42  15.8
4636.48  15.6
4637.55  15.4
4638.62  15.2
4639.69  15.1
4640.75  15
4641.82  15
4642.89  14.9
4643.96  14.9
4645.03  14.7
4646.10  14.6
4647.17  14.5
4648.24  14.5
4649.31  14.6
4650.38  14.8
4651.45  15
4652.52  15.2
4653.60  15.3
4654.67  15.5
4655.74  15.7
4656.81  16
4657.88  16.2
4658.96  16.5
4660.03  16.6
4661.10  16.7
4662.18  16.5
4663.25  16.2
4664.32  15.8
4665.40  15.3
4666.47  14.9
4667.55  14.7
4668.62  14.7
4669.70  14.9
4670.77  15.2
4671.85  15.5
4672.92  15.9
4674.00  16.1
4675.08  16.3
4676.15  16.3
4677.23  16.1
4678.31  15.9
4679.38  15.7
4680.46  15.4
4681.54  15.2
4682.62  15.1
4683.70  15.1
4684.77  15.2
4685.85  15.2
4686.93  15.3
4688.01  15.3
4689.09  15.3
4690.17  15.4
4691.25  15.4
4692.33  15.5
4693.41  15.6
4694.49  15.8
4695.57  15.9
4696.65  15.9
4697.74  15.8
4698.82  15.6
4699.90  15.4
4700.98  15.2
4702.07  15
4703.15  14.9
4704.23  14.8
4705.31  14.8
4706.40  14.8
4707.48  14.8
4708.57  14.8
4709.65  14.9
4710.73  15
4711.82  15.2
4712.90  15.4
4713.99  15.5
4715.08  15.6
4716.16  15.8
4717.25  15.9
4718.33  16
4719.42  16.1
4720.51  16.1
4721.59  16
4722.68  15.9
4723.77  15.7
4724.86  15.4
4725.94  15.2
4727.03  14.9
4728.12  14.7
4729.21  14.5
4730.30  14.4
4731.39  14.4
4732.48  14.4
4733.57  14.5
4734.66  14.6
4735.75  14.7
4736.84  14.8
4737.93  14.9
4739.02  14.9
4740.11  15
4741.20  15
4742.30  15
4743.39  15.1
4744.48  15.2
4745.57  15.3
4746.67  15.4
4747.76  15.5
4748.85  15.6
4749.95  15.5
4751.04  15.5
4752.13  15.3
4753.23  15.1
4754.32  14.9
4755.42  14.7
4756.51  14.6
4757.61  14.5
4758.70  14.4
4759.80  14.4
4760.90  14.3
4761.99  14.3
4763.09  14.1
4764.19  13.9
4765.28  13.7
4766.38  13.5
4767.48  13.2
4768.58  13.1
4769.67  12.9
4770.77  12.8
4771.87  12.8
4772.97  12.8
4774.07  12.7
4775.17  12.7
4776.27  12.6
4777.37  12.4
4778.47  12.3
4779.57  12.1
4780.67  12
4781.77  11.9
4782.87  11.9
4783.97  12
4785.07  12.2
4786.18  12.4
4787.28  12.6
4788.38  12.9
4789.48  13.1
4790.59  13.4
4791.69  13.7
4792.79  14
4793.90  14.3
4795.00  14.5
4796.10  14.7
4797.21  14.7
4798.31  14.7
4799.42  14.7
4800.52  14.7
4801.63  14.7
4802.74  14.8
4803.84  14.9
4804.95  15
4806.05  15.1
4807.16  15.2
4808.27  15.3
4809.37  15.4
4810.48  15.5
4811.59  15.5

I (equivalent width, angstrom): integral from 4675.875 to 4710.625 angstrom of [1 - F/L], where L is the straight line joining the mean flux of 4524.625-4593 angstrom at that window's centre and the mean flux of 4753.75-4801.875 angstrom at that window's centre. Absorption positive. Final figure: -4.2 angstrom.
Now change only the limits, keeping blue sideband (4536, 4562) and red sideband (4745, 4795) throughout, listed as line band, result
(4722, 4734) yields -1.10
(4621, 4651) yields -3.71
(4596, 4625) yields -4.76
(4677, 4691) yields -1.72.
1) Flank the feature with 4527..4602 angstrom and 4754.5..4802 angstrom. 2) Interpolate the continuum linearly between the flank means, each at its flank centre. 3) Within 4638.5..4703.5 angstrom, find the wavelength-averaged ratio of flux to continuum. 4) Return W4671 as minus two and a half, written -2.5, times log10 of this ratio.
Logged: -0.12 mag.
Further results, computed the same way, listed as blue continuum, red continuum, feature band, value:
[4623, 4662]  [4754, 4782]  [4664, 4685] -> -0.04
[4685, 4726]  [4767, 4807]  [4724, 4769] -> -0.02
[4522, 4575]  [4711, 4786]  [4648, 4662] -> -0.12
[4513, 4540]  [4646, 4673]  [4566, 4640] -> -0.11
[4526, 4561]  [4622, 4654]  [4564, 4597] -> -0.11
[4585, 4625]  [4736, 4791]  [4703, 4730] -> -0.06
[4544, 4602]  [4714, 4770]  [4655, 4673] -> -0.06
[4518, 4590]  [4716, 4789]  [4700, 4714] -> -0.06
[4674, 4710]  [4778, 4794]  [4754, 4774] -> -0.04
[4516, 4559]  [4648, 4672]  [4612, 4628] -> -0.11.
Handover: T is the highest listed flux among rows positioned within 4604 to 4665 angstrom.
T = 16.7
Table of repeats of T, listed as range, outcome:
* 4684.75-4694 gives 15.6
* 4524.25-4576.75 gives 15.9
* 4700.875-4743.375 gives 16.1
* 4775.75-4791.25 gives 13.4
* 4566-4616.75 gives 16.5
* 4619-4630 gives 16.4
